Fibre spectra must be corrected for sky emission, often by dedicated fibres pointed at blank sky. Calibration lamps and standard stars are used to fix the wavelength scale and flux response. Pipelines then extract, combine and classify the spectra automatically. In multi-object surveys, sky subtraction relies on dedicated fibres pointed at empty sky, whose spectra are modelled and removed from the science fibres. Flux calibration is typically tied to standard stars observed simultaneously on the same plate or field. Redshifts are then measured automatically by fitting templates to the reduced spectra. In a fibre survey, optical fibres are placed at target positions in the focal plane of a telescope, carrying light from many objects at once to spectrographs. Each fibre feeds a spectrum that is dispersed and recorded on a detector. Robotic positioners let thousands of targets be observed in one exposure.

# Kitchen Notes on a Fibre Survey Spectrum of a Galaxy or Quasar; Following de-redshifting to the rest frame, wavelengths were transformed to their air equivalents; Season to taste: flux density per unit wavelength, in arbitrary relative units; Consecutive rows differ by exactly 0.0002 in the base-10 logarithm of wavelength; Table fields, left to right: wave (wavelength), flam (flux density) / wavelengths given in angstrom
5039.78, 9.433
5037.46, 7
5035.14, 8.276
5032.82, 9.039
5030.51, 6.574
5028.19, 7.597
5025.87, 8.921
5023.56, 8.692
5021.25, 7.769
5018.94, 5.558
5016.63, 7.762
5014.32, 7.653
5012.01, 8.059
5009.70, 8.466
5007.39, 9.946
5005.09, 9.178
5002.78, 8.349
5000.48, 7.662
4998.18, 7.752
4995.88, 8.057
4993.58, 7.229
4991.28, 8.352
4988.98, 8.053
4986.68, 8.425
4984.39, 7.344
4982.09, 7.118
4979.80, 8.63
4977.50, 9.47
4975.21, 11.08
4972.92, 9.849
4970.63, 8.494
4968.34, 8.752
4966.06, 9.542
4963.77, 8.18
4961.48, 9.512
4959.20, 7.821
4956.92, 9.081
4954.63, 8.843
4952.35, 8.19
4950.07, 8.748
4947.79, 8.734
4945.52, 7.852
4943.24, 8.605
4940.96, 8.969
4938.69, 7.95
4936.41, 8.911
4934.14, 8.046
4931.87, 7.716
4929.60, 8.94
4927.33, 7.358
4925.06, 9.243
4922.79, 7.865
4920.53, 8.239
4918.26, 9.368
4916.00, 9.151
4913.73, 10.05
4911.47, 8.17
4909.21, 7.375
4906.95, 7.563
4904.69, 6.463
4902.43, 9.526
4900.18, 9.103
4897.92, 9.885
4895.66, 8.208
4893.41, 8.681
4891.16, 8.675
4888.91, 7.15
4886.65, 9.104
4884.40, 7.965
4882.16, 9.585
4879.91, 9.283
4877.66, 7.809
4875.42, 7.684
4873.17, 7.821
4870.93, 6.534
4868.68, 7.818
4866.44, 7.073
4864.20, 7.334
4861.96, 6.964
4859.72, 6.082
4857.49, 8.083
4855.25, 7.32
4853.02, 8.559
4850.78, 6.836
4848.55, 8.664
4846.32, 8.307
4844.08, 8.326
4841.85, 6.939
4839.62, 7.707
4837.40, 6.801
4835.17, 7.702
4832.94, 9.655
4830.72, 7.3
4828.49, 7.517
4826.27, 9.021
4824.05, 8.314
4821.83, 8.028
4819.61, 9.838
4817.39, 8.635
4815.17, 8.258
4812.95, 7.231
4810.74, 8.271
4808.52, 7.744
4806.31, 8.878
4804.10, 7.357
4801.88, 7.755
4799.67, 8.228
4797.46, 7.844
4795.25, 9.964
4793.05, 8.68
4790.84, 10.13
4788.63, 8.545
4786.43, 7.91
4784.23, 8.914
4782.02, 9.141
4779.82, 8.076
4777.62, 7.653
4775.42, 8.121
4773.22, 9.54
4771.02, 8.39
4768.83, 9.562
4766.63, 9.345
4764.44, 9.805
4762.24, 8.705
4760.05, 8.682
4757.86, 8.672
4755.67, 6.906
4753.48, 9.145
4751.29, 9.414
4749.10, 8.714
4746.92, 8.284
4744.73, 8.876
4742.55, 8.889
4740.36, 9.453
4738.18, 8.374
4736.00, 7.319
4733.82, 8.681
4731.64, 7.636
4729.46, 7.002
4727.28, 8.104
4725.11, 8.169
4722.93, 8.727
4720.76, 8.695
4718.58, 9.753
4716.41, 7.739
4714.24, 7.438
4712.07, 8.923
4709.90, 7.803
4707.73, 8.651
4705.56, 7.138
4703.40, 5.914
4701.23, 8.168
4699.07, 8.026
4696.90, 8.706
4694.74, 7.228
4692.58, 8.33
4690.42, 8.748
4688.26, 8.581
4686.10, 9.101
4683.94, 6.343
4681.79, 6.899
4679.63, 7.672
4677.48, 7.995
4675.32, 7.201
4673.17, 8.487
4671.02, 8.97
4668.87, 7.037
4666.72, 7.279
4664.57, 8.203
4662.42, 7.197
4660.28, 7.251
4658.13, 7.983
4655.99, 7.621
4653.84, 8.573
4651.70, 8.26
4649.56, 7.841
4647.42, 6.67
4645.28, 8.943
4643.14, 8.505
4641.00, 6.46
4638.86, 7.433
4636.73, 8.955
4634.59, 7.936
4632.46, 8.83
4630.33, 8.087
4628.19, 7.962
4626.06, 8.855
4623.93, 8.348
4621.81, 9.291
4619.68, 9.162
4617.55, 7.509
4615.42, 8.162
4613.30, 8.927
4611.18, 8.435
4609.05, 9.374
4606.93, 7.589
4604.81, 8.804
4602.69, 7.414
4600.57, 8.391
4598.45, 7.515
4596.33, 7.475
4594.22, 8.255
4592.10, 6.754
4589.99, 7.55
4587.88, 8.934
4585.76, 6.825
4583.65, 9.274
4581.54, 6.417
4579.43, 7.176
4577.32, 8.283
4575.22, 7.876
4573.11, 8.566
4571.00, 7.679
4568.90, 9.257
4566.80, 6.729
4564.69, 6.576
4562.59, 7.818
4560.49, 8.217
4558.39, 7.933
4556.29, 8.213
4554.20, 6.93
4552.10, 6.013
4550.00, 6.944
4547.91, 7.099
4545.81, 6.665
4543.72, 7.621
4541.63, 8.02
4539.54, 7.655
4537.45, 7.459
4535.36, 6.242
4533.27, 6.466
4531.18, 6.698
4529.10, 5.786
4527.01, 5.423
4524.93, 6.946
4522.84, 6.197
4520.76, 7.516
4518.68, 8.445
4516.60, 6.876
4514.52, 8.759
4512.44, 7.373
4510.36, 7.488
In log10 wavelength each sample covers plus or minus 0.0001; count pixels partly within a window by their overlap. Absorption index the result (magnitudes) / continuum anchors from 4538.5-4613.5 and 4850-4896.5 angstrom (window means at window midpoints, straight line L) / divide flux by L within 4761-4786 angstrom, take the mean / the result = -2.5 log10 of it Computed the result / -0.13 mag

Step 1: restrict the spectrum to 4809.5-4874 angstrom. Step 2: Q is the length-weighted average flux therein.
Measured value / 7.82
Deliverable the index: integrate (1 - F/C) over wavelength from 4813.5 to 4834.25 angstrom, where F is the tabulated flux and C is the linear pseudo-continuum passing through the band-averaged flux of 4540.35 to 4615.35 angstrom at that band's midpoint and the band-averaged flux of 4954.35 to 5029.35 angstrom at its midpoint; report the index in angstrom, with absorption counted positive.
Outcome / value -0.8 angstrom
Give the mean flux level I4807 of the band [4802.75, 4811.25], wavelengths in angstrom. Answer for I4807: 8.03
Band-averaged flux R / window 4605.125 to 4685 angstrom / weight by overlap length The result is 8.01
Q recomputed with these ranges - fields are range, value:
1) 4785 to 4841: 8.29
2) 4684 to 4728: 8.16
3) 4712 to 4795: 8.59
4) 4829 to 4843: 7.68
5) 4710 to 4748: 8.34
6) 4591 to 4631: 8.23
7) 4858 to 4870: 7.1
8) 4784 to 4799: 8.84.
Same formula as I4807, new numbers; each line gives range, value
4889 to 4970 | 8.53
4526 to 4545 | 6.82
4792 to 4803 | 8.49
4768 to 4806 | 8.58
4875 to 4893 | 8.45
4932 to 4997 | 8.55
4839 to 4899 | 7.94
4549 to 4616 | 7.82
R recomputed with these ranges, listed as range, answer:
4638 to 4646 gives 7.79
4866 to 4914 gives 8.24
